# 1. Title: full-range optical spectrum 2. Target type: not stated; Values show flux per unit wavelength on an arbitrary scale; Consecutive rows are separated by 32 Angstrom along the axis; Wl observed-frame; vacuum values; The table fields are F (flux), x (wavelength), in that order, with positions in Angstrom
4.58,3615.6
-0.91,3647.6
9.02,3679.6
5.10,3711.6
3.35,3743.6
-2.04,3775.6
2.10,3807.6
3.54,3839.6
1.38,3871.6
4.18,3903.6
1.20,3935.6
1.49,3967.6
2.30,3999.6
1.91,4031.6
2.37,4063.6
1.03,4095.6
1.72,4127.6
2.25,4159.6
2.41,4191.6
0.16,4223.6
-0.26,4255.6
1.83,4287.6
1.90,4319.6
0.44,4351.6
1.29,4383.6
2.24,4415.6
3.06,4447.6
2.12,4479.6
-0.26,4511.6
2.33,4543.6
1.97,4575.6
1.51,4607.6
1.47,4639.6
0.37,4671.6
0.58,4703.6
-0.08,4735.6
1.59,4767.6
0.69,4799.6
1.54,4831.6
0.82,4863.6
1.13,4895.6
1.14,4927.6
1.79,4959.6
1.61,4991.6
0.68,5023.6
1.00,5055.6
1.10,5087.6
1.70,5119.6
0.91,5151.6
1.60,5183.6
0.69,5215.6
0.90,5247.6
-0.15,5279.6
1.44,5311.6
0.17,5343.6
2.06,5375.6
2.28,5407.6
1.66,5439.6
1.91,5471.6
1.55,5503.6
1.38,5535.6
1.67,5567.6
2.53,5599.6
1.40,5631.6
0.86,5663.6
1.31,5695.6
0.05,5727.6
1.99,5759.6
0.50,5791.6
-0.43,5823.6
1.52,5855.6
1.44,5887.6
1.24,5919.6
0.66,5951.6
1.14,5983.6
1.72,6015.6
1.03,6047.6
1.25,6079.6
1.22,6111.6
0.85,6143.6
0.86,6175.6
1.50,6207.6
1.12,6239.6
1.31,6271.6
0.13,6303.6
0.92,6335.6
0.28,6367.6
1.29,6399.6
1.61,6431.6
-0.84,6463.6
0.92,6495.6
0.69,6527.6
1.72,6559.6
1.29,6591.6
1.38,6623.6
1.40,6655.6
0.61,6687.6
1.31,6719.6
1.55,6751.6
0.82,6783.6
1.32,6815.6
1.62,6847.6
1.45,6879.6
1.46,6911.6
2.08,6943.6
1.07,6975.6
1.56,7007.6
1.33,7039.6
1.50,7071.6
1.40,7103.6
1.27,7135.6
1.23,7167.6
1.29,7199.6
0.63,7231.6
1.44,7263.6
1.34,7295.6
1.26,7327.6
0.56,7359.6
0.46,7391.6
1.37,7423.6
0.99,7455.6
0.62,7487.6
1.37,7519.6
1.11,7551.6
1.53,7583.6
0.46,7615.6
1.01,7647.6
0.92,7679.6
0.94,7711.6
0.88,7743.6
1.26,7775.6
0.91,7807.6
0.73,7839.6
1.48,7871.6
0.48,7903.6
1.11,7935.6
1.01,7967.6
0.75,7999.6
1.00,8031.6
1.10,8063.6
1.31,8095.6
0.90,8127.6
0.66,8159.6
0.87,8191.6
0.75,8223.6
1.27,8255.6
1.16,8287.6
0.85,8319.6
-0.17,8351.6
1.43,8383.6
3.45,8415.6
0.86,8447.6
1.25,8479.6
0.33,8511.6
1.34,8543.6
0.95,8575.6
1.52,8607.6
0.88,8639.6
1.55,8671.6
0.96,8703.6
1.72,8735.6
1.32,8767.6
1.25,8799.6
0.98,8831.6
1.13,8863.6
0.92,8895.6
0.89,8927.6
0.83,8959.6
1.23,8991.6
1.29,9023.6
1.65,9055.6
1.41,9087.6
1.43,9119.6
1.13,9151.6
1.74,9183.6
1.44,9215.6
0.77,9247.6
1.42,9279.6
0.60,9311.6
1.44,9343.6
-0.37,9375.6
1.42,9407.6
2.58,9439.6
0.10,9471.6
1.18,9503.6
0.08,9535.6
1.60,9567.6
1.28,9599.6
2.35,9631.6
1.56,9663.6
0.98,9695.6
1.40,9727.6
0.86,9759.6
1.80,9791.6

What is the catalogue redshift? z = 1.254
